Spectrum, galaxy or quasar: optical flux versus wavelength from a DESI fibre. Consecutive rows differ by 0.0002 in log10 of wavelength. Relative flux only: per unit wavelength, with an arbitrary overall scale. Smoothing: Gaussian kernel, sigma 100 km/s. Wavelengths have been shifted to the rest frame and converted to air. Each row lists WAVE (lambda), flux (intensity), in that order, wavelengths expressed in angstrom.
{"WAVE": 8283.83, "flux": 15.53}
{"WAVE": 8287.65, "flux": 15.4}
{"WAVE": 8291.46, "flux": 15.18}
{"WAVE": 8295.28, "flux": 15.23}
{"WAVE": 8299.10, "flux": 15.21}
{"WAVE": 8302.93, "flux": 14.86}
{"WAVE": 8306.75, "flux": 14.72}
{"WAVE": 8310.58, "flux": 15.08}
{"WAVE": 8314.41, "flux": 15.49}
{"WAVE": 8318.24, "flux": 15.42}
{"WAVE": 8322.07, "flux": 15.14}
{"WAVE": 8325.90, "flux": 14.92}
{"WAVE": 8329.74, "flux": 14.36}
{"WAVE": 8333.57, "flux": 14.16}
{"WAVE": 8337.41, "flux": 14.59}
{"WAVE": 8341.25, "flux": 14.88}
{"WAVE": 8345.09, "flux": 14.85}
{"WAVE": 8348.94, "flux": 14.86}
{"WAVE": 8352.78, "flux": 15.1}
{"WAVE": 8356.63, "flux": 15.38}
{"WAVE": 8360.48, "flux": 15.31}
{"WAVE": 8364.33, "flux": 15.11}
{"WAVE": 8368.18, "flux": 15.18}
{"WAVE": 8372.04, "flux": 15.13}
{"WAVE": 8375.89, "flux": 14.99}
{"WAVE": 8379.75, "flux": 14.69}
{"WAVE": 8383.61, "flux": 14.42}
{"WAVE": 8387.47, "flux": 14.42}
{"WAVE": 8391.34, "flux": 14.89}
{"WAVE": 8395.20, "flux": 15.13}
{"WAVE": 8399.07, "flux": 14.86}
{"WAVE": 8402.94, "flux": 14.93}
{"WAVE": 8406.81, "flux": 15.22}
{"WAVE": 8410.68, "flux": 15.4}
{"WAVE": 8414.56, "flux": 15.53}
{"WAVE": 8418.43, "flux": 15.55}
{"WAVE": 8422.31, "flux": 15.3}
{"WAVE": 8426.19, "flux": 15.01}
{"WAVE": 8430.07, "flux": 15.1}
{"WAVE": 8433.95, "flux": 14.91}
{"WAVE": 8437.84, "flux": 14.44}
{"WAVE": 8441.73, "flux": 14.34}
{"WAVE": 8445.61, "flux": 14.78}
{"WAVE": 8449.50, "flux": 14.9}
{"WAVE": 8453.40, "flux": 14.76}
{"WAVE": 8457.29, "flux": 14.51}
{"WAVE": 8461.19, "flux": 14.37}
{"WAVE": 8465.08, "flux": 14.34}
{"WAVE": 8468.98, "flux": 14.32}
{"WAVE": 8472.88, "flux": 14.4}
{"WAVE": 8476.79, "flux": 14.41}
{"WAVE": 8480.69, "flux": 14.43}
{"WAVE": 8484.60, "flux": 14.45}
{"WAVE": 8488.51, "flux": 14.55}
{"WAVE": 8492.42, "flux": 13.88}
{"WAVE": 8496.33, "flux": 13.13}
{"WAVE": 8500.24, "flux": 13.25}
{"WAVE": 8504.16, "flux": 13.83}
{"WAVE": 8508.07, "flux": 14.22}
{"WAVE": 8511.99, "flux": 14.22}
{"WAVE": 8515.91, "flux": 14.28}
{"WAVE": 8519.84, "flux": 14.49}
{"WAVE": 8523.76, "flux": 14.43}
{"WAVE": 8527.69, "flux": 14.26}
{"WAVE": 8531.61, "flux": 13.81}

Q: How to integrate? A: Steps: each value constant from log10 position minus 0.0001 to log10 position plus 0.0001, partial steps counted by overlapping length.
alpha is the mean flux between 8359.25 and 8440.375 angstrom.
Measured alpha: 15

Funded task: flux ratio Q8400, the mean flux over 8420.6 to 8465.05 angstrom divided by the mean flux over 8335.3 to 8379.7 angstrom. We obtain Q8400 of 1.0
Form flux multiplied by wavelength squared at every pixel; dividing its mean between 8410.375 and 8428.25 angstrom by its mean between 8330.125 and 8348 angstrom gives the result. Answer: 1.07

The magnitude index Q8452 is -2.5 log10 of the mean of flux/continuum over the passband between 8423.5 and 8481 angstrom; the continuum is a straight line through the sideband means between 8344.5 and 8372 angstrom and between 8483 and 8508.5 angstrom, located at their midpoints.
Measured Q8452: -0.03 mag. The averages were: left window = 15.1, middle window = 14.6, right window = 13.9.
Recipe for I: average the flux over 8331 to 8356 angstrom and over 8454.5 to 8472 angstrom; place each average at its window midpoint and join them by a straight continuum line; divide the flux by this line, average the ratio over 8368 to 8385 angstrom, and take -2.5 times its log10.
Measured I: -0.01 mag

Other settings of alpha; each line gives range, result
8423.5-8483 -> 14.6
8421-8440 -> 14.9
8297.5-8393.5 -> 14.9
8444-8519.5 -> 14.3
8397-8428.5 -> 15.2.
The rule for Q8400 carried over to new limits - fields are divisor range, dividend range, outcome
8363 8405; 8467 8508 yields 0.95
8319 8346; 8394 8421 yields 1.03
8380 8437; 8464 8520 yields 0.94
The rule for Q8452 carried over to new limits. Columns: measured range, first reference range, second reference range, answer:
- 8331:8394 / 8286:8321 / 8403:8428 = 0.027 mag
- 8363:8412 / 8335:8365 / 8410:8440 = 0.009 mag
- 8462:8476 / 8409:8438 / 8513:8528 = 0.033 mag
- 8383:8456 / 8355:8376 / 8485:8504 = -0.025 mag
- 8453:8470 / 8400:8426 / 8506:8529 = 0.029 mag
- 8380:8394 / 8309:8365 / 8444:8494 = 0.012 mag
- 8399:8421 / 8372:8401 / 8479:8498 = -0.047 mag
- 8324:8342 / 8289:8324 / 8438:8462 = 0.036 mag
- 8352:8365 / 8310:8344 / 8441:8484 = -0.032 mag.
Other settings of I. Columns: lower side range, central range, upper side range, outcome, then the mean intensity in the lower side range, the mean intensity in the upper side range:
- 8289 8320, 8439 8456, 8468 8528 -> -0.02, 15.2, 14.2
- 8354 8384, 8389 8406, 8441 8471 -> 0.00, 15.1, 14.6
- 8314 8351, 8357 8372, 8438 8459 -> -0.03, 14.8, 14.6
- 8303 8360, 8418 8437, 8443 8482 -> -0.03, 14.9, 14.5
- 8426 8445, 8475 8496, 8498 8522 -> 0.00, 14.7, 14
